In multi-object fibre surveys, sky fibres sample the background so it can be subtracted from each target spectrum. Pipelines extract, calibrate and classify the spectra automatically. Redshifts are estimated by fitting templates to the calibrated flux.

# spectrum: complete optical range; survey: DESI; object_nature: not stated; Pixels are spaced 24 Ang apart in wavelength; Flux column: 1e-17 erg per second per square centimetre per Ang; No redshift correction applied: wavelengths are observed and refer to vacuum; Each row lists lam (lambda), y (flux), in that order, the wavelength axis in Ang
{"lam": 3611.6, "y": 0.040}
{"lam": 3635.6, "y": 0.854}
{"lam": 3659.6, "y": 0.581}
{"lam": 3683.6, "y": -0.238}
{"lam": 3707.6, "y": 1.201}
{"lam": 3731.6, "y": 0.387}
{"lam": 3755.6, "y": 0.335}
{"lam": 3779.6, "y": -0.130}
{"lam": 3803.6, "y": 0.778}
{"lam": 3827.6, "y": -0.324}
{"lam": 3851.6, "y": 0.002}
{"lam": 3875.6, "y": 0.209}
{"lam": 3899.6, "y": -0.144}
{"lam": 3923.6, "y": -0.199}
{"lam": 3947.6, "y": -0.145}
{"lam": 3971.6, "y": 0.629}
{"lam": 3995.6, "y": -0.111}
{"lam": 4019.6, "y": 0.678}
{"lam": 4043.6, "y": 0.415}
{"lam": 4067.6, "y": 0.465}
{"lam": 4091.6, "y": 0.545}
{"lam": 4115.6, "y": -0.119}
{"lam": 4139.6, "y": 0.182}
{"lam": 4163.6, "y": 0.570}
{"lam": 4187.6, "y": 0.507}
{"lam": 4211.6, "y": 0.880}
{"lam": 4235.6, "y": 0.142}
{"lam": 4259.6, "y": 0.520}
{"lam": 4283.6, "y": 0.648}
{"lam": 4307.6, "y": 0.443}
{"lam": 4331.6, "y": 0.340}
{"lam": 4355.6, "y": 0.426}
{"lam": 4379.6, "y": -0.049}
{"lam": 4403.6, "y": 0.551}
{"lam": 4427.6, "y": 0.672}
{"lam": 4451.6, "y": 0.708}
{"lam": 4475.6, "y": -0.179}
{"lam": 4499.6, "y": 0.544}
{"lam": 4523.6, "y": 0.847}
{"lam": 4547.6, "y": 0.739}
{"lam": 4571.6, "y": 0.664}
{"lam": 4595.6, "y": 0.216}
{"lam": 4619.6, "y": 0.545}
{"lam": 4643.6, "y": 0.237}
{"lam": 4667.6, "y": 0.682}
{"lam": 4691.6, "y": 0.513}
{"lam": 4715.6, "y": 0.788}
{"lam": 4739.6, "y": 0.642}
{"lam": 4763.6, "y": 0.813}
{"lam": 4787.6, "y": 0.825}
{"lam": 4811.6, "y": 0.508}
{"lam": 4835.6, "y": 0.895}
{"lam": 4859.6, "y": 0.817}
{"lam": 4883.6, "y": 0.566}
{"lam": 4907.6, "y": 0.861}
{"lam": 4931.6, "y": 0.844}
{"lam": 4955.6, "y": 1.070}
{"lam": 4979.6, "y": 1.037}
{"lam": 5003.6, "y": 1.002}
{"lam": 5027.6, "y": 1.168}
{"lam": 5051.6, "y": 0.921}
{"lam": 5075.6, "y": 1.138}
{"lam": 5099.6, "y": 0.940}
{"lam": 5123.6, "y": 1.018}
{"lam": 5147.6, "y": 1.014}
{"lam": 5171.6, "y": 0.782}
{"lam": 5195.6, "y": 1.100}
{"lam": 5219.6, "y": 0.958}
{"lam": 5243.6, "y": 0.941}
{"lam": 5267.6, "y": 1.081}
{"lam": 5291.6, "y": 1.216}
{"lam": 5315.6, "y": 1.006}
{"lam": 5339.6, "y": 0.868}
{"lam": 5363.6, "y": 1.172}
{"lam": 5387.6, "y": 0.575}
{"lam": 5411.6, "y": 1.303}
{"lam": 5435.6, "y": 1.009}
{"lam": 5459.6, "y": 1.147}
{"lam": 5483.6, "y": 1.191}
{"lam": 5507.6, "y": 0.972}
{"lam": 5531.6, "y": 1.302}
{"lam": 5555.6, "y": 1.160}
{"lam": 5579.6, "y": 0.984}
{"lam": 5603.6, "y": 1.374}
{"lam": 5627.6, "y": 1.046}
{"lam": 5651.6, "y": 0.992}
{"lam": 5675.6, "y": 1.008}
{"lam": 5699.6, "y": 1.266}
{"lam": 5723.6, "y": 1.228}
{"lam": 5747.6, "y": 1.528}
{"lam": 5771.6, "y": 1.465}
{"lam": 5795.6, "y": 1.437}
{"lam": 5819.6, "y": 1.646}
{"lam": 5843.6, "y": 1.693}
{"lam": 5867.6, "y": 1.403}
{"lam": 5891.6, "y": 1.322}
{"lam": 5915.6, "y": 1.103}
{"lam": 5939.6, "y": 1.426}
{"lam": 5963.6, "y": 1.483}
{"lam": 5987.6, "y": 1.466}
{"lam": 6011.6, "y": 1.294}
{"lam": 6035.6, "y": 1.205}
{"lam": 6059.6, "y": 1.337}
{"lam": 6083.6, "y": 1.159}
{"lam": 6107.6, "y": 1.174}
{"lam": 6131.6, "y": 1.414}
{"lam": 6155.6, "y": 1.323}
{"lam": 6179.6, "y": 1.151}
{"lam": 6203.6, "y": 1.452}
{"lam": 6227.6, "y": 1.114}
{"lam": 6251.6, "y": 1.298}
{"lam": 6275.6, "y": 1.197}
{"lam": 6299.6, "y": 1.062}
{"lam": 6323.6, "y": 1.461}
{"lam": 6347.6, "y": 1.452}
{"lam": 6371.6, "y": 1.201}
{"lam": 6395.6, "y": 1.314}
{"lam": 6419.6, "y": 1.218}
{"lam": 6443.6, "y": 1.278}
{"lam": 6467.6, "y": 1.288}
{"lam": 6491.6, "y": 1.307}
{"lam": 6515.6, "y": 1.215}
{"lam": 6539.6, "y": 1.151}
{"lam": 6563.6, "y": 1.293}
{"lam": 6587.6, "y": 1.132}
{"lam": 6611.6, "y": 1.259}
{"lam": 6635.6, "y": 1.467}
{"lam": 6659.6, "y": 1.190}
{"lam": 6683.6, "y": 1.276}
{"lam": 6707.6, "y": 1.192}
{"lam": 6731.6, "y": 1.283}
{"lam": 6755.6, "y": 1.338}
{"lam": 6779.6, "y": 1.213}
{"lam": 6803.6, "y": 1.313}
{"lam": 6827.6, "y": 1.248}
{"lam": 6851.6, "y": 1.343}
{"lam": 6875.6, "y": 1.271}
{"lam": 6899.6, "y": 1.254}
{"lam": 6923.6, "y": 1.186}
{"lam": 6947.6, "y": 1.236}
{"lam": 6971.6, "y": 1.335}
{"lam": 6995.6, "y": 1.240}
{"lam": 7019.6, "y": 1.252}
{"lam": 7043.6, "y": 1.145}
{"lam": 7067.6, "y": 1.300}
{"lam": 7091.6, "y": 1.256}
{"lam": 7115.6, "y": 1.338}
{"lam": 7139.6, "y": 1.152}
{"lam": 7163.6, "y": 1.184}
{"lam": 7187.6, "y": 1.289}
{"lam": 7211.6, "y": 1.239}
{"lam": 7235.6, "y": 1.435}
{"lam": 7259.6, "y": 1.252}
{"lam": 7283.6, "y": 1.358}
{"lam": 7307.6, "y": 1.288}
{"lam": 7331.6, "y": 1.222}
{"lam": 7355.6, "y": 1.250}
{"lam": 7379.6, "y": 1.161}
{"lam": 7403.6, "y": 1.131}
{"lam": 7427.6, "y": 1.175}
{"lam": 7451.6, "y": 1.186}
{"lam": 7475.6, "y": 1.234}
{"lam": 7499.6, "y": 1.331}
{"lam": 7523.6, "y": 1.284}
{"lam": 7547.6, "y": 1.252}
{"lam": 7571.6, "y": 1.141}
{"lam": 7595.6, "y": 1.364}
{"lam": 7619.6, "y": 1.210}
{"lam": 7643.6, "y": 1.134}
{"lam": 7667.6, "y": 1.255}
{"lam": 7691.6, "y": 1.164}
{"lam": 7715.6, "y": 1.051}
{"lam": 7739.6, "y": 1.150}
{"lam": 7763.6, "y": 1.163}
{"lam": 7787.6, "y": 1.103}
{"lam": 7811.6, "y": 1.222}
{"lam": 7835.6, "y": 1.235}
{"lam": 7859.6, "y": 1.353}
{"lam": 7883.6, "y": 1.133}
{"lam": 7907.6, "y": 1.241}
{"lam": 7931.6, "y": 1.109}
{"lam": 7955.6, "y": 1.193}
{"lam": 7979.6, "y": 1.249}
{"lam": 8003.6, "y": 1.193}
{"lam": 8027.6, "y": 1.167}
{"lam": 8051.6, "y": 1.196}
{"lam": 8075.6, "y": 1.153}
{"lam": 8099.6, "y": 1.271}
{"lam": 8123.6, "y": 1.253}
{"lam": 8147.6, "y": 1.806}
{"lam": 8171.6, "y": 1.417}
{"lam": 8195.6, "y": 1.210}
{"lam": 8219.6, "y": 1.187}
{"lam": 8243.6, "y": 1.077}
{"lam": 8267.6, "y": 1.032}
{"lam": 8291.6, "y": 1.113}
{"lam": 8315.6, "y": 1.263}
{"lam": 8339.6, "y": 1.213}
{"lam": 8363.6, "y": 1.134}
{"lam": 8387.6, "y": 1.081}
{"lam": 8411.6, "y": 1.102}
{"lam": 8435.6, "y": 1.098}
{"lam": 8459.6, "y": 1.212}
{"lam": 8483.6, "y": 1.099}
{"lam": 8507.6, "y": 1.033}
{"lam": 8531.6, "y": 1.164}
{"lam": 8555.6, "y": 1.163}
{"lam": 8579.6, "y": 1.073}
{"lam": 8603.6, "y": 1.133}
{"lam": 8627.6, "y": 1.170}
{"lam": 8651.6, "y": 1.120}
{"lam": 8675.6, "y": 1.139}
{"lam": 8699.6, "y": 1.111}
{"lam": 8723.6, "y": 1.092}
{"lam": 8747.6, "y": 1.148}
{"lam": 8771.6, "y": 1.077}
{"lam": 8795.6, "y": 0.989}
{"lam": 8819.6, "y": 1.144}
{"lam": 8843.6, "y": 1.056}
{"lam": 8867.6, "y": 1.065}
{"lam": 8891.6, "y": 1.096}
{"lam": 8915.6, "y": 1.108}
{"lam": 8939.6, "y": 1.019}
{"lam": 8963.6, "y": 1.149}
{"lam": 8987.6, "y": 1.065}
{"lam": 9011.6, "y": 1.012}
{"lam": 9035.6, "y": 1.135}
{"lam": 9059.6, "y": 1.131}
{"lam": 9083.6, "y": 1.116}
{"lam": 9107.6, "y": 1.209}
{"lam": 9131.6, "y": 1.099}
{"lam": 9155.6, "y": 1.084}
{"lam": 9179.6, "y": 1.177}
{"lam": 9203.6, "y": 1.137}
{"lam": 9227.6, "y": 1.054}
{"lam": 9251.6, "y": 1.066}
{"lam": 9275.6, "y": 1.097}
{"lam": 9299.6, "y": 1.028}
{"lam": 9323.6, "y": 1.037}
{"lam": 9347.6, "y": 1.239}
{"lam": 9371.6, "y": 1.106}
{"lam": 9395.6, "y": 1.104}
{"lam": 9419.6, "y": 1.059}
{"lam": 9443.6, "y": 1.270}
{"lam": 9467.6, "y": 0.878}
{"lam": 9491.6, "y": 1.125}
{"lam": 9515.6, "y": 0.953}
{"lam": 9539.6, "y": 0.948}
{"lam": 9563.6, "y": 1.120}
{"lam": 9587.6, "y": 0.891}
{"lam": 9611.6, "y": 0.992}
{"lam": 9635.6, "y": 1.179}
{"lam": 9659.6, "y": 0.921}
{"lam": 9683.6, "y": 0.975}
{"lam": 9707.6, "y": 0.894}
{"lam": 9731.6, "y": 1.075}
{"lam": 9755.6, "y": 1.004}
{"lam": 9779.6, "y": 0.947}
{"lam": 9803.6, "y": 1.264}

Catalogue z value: 0.24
